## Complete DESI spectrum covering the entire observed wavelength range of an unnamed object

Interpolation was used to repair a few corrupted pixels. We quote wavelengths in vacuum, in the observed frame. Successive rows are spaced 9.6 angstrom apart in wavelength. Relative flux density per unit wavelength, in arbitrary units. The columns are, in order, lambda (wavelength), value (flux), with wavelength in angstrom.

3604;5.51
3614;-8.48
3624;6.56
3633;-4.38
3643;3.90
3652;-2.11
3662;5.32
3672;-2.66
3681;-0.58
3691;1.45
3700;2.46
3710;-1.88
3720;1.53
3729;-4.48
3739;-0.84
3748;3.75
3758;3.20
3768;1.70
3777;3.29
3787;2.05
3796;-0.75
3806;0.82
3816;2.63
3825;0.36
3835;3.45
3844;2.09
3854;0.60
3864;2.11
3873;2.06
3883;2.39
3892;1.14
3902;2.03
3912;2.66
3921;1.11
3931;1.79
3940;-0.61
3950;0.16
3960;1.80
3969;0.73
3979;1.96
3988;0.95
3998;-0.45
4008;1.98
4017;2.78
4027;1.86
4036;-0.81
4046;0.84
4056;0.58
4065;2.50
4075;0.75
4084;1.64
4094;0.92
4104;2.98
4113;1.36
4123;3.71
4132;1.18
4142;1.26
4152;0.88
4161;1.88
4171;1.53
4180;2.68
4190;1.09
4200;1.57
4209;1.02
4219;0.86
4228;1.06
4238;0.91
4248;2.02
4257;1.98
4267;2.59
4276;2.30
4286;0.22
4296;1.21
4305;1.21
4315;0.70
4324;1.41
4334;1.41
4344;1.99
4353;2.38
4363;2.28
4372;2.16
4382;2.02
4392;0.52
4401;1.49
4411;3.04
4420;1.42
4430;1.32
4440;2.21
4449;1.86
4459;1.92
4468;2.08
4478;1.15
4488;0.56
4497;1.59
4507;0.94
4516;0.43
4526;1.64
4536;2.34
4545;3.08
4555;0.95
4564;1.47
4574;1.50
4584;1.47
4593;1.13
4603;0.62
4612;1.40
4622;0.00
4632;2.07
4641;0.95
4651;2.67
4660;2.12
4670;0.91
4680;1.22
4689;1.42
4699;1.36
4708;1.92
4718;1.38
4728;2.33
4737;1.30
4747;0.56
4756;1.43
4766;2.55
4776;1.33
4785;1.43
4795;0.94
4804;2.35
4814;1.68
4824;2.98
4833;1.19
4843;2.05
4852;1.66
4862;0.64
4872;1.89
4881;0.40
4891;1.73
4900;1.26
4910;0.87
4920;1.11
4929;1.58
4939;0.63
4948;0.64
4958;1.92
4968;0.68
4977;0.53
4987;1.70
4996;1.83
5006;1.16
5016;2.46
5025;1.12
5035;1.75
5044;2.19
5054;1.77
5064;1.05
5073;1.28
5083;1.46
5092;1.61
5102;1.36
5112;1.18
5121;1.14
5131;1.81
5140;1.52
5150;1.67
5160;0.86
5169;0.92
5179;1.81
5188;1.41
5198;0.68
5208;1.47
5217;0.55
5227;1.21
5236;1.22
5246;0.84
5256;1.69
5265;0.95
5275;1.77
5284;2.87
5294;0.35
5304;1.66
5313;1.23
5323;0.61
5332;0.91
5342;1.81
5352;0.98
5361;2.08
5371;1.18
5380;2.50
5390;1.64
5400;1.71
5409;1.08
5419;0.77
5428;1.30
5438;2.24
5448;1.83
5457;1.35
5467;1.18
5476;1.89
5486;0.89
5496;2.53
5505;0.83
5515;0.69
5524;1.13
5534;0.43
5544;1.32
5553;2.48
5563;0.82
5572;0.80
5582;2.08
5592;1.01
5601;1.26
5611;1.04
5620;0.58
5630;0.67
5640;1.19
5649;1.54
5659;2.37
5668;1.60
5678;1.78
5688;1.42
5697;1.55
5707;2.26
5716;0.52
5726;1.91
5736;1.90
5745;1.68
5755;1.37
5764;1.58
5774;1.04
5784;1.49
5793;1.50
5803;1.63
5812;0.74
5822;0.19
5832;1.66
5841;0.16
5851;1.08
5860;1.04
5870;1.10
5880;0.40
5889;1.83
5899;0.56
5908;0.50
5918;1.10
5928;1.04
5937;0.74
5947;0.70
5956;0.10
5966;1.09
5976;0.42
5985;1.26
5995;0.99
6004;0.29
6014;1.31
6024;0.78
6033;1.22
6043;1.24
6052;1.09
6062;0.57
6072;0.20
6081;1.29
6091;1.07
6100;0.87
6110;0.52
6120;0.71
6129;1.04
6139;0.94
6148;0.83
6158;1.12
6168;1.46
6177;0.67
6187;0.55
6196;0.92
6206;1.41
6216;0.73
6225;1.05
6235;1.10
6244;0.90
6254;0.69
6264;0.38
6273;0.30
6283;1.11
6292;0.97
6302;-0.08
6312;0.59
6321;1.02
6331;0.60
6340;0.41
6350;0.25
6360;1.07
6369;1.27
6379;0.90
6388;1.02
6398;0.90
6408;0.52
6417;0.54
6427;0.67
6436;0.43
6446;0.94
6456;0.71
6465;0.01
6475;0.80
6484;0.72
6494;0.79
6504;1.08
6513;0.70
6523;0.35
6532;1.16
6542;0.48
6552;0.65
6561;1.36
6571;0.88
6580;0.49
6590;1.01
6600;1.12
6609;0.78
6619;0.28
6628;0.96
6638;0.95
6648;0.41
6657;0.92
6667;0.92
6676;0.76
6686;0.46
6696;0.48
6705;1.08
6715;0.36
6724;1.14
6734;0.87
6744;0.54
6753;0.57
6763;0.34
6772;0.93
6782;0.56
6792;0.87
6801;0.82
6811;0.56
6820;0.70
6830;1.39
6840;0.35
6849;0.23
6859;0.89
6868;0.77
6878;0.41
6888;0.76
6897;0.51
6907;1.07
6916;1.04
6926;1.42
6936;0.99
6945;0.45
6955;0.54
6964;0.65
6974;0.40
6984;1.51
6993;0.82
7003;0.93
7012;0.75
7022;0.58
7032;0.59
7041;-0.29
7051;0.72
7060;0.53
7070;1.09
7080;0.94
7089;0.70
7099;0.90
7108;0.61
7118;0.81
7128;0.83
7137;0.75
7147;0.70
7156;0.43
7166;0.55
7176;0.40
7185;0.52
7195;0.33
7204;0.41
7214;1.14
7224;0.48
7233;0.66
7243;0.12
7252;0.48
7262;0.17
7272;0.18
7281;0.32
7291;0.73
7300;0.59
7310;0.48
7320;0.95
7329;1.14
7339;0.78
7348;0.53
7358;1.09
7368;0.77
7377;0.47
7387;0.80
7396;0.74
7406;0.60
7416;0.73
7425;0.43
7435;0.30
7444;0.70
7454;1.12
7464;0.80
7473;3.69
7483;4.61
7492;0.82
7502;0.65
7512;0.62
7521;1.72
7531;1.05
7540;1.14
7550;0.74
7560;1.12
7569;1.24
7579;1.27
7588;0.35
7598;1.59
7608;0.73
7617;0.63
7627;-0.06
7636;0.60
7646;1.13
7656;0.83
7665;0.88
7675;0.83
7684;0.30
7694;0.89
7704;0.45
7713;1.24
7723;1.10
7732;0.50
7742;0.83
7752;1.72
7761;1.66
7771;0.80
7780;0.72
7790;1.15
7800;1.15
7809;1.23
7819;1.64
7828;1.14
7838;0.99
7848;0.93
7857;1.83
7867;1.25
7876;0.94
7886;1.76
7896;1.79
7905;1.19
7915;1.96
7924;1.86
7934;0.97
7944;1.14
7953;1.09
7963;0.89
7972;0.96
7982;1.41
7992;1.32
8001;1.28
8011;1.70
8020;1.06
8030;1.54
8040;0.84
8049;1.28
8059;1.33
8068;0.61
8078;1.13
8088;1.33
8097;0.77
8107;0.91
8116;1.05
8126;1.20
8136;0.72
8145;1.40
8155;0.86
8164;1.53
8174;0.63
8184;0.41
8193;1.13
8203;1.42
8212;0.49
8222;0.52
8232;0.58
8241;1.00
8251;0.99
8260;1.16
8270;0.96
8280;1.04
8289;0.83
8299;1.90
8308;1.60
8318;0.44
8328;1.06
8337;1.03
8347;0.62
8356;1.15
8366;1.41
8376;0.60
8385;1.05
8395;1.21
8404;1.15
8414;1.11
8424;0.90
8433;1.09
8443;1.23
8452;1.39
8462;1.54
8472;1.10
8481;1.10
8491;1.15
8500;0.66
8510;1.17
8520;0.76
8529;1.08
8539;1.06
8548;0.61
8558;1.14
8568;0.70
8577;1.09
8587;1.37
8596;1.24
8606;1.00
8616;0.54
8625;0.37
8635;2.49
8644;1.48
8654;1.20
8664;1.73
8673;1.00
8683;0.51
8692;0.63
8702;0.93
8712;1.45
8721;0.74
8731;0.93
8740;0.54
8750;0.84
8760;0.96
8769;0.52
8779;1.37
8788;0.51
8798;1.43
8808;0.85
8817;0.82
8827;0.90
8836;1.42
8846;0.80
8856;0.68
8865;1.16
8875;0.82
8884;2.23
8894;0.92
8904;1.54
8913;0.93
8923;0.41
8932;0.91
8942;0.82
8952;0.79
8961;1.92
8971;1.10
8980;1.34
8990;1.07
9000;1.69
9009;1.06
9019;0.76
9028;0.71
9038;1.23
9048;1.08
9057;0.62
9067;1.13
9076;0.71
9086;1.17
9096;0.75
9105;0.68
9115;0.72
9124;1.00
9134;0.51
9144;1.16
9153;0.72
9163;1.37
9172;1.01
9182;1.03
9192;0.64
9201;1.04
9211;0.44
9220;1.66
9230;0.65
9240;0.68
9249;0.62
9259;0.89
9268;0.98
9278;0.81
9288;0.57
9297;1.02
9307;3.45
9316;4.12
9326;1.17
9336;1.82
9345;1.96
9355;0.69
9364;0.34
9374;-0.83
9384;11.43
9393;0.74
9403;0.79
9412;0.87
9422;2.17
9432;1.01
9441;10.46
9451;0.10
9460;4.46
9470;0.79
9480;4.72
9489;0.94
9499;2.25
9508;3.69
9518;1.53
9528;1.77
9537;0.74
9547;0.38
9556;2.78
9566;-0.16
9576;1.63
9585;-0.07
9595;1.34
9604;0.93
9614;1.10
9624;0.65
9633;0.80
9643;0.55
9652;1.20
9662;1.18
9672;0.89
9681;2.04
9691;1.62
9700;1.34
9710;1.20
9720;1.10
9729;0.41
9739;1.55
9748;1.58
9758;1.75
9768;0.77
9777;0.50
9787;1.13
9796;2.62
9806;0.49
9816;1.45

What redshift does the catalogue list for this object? 1.01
